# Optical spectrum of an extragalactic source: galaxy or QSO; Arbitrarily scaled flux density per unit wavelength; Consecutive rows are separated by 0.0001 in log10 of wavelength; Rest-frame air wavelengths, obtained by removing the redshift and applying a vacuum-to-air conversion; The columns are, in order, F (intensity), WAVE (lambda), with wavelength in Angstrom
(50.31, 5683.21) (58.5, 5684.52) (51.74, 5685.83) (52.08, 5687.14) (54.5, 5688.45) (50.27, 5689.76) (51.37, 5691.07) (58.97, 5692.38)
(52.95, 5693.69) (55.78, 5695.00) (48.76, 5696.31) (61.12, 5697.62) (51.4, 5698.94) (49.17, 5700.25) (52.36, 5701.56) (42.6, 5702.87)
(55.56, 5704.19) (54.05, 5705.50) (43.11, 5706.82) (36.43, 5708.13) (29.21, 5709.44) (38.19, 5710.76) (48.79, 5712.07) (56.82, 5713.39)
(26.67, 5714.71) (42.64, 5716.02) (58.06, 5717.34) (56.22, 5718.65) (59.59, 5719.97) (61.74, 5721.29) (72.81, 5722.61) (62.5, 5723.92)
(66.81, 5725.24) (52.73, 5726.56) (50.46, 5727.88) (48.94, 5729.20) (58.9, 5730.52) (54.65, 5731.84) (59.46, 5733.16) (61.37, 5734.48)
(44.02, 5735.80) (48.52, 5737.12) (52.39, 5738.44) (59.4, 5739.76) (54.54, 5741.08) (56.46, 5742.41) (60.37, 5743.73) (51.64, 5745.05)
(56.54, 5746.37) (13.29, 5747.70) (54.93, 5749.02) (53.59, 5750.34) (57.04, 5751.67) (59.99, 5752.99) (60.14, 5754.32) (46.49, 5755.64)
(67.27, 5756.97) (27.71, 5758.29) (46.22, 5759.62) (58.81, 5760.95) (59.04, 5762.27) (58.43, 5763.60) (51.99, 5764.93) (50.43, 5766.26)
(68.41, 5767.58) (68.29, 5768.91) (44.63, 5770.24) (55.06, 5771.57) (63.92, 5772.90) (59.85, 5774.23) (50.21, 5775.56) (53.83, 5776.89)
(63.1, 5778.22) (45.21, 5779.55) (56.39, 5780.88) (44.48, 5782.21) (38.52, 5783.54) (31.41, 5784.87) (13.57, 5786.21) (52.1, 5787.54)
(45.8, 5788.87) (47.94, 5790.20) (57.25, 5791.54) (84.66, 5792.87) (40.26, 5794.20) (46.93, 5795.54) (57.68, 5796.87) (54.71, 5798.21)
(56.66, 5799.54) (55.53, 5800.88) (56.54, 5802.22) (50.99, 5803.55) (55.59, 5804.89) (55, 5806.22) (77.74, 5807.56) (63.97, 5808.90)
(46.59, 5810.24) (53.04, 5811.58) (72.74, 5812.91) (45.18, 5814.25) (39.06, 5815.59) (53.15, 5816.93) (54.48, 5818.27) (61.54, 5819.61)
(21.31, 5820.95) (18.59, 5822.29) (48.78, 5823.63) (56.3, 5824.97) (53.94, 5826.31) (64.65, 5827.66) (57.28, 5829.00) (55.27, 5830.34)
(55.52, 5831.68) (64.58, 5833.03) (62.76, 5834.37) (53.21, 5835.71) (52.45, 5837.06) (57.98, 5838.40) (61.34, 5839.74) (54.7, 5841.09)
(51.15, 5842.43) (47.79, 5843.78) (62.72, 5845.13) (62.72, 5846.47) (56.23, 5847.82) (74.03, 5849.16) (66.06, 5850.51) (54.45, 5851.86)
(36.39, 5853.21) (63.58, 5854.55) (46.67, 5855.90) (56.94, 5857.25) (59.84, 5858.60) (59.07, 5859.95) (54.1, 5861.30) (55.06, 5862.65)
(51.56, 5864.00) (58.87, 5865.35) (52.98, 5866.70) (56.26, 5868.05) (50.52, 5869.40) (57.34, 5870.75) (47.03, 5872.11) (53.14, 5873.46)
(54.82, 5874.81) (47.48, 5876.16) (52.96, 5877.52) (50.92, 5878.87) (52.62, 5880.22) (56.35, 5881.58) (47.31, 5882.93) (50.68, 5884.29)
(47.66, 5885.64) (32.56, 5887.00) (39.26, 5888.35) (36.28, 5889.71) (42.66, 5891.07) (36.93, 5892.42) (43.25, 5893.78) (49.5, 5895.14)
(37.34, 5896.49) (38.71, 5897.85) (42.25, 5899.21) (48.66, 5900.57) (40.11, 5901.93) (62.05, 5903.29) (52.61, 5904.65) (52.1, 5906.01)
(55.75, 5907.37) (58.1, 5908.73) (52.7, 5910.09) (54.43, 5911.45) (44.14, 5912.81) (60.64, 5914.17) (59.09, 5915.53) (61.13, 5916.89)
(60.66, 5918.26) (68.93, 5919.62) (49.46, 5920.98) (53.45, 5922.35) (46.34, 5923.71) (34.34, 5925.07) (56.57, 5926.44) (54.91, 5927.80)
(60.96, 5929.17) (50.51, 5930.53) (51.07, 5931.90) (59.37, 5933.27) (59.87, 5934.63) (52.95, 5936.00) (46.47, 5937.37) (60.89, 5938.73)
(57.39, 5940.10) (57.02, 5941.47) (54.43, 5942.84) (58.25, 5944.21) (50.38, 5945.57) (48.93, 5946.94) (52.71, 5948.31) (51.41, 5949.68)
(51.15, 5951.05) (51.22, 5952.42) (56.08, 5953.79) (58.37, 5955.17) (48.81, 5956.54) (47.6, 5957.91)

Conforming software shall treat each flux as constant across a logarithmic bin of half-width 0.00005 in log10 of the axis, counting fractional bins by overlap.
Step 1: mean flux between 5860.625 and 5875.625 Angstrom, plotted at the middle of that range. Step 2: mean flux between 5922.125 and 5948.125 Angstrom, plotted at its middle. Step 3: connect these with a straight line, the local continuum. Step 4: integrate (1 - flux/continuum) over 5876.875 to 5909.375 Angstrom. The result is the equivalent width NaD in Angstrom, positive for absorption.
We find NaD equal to 4.0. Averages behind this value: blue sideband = 53.7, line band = 46.9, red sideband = 53.4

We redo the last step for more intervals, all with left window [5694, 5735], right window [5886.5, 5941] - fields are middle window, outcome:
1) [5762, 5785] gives -1.0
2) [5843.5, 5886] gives -3.0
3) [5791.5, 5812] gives -2.2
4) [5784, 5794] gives 0.9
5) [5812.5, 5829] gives 0.7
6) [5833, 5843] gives -1.1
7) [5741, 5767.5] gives -0.4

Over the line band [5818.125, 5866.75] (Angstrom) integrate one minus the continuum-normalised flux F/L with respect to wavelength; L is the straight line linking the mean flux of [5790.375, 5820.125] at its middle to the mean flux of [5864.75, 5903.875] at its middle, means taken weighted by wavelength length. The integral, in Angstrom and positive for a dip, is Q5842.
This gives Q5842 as -2.5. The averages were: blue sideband 56.2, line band 54.8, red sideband 47.7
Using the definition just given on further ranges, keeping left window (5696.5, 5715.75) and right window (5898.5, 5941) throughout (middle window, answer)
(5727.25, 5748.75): -2.17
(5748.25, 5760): -1.12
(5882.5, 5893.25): 2.26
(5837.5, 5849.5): -1.68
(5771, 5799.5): -1.04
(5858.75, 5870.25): -0.72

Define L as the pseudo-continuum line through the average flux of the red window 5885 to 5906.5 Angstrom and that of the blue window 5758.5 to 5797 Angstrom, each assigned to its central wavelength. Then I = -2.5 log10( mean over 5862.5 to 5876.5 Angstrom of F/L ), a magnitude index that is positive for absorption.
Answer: -0.17 mag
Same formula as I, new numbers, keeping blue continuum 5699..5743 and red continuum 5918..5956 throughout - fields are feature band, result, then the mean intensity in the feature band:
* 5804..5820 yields -0.07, 56.3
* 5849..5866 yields -0.06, 56.1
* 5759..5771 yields -0.08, 56.3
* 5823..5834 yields -0.08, 57.2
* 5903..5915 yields -0.02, 54.6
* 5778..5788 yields 0.24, 42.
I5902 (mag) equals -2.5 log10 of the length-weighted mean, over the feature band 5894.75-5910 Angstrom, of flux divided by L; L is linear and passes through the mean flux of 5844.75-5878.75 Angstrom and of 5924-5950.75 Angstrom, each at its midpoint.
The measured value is 0.114 mag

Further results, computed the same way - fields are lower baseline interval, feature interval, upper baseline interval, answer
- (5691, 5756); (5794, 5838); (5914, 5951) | -0.006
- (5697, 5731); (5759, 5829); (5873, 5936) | -0.033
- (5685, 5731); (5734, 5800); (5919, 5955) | 0.002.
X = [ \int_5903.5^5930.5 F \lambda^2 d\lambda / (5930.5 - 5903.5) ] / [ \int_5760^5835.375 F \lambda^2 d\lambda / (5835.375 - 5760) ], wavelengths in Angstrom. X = 1.1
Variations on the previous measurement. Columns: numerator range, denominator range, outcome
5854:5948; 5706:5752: 1.06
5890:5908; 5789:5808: 0.85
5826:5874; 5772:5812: 1.09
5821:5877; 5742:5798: 1.08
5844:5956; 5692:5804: 1.06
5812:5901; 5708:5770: 1.01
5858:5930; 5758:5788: 1.05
